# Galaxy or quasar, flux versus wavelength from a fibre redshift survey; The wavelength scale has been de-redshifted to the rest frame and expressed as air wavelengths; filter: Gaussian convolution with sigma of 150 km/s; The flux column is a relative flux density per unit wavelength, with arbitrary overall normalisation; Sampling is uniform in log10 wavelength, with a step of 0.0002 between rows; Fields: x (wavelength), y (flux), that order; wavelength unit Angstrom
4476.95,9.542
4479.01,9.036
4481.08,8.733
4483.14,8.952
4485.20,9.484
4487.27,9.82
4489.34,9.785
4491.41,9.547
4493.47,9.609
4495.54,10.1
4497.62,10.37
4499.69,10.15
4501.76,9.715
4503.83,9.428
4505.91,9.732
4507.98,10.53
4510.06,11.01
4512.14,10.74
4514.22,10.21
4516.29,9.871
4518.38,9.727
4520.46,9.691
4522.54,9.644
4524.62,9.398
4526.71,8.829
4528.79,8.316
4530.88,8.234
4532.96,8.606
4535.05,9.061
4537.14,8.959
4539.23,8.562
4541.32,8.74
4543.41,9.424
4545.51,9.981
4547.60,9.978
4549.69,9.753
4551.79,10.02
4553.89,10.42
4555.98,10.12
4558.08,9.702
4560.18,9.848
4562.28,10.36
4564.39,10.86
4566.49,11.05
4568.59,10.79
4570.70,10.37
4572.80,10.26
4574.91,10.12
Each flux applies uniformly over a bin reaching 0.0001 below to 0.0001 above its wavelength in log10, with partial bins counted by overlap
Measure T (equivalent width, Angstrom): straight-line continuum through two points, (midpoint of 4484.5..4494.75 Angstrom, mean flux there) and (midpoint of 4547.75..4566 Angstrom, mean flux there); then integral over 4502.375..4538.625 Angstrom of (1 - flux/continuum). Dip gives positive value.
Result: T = 1.3 Angstrom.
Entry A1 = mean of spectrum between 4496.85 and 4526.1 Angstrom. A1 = 9.99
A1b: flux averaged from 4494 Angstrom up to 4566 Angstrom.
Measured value 9.72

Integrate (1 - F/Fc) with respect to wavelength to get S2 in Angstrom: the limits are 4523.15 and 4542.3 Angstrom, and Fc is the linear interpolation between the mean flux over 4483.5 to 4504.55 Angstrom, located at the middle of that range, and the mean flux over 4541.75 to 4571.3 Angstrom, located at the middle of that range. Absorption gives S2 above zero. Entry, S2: 2.4 Angstrom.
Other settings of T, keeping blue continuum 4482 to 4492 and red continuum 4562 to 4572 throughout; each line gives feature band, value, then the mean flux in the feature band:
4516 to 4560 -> 3.8 Angstrom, 9.38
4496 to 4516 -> -0.8 Angstrom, 10.2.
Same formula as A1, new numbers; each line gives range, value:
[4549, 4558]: 10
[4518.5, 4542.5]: 8.95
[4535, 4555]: 9.52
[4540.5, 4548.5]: 9.54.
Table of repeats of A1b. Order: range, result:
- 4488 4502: 9.9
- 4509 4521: 10.2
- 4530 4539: 8.71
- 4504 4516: 10.3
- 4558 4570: 10.5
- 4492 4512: 10.1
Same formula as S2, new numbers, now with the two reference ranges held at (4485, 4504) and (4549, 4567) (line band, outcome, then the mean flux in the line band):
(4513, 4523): 0.12 Angstrom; 9.86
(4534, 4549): 1.28 Angstrom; 9.26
